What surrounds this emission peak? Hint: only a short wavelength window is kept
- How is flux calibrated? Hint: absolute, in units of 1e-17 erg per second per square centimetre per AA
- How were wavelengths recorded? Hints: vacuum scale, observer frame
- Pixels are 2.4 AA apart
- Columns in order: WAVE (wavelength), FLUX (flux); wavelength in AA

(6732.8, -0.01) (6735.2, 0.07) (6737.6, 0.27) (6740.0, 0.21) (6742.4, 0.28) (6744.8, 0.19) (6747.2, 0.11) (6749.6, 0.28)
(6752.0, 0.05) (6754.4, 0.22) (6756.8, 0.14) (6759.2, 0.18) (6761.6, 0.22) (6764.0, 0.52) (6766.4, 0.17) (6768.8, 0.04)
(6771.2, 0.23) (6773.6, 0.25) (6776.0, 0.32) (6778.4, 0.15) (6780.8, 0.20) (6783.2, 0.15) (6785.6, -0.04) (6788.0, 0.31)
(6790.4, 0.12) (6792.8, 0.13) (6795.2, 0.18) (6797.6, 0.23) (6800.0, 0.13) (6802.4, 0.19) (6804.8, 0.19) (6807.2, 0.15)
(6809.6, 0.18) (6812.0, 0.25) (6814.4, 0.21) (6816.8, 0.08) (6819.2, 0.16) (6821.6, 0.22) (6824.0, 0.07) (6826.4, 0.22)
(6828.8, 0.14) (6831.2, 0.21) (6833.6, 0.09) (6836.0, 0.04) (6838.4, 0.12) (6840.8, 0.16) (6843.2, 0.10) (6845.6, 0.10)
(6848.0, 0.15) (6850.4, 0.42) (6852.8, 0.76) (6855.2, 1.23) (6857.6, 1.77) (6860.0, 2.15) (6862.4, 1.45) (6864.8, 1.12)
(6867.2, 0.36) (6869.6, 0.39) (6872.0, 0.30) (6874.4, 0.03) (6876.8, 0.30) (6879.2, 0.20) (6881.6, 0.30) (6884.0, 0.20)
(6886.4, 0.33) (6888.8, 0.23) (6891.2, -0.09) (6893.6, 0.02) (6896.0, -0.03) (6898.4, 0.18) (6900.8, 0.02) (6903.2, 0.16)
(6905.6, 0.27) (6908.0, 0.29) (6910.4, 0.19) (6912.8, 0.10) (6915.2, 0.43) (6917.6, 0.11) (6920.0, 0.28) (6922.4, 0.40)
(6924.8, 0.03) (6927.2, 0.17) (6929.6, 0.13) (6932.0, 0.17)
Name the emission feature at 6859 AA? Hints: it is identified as [O II] 3727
